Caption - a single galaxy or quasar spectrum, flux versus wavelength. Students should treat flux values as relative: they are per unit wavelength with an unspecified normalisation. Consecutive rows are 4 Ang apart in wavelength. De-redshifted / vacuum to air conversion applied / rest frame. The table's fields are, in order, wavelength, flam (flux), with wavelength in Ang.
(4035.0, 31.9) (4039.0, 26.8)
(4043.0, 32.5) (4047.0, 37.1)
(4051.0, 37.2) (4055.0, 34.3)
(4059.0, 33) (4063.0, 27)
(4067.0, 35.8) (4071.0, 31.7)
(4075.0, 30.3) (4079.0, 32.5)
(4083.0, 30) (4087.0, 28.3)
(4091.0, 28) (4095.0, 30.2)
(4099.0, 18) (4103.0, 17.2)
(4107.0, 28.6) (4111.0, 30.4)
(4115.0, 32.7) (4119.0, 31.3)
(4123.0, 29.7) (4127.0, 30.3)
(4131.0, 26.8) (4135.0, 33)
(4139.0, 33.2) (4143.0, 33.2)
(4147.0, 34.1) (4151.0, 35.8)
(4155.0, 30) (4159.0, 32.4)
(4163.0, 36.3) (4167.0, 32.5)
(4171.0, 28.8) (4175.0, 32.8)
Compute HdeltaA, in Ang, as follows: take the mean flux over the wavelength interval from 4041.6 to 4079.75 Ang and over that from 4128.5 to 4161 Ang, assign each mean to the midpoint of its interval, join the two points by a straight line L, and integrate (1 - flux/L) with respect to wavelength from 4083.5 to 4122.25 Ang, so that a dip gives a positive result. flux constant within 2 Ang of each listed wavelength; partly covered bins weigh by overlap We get 6.3 Ang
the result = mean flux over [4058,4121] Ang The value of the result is 29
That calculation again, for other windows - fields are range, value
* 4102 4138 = 29.3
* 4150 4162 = 32.8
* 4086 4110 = 25.1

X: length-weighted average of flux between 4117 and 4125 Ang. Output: 30.5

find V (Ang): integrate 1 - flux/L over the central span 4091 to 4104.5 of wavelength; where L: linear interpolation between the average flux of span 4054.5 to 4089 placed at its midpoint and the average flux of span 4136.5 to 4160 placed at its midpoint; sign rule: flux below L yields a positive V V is 3.8 Ang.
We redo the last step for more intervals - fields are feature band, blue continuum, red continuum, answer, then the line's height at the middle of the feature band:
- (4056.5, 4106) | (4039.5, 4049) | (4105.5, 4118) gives 5.39 Ang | 32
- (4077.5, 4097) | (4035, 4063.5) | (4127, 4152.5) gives 1.74 Ang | 32.6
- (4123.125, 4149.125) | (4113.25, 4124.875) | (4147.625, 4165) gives 0.58 Ang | 32.3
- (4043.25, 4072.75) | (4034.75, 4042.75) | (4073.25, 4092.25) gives -4.00 Ang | 29.7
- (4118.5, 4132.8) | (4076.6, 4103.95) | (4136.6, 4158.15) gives 0.62 Ang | 30.7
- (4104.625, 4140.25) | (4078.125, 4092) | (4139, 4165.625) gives 1.50 Ang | 31.8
